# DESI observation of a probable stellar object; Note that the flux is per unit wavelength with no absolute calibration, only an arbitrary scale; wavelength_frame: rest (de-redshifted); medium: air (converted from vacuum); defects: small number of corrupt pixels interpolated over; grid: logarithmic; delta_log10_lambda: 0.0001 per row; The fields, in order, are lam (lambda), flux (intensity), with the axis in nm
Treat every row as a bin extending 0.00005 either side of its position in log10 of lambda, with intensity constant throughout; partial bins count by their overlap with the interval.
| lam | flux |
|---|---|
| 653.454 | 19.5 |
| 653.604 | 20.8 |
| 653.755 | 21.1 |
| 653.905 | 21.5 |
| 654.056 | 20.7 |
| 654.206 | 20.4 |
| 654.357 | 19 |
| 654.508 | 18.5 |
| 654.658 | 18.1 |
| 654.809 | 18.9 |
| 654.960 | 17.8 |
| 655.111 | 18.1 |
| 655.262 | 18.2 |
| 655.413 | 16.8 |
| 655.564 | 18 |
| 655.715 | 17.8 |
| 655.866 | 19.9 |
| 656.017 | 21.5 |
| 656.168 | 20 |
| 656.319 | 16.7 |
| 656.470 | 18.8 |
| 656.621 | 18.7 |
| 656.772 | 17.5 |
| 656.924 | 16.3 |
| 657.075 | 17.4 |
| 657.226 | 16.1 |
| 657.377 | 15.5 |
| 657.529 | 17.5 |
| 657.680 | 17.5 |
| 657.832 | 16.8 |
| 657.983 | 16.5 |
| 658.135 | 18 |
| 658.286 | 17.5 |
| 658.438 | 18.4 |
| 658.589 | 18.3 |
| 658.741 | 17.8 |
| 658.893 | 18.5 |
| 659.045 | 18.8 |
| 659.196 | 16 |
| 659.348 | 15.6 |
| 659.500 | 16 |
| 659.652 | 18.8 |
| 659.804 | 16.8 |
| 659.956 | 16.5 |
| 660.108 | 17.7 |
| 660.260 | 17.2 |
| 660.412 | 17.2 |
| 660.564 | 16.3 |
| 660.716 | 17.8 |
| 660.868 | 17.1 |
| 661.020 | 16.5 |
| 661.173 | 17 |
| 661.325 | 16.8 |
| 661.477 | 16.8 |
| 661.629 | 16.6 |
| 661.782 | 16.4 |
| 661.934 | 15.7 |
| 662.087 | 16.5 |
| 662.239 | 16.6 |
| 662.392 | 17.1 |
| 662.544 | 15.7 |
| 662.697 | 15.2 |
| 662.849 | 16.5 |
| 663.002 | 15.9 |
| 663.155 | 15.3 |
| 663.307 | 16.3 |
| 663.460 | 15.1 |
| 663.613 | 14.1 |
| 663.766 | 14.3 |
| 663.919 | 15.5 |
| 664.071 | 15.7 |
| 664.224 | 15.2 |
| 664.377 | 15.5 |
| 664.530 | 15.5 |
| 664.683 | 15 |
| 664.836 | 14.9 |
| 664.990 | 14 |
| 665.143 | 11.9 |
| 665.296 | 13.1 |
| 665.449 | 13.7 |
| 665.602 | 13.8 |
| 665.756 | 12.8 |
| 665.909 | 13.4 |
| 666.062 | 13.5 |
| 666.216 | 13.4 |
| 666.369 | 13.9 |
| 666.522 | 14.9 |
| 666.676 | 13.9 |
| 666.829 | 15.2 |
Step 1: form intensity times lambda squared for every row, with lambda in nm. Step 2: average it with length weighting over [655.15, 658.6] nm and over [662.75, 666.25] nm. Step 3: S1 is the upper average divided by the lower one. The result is 0.8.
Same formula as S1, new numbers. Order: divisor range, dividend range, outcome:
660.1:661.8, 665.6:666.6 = 0.82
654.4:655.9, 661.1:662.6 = 0.93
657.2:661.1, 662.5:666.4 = 0.86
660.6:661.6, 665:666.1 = 0.79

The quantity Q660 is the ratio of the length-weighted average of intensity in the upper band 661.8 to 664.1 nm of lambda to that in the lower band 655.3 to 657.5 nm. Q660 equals 0.9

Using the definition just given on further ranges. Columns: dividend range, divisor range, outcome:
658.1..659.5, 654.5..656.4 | 0.95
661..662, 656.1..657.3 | 0.94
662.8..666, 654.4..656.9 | 0.79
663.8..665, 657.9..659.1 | 0.85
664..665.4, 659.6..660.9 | 0.84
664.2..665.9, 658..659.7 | 0.80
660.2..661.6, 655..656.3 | 0.91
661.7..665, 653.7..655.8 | 0.82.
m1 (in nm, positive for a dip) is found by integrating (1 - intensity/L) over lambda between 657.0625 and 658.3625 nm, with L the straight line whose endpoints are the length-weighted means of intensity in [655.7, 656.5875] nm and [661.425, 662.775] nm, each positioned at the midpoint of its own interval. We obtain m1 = 0.10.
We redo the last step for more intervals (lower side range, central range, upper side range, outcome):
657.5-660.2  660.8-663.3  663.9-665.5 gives -0.08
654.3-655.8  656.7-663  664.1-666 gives -0.30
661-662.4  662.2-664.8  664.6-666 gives -0.08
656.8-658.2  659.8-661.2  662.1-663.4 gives -0.05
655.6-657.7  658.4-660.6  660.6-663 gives -0.02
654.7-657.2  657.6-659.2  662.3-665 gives -0.04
